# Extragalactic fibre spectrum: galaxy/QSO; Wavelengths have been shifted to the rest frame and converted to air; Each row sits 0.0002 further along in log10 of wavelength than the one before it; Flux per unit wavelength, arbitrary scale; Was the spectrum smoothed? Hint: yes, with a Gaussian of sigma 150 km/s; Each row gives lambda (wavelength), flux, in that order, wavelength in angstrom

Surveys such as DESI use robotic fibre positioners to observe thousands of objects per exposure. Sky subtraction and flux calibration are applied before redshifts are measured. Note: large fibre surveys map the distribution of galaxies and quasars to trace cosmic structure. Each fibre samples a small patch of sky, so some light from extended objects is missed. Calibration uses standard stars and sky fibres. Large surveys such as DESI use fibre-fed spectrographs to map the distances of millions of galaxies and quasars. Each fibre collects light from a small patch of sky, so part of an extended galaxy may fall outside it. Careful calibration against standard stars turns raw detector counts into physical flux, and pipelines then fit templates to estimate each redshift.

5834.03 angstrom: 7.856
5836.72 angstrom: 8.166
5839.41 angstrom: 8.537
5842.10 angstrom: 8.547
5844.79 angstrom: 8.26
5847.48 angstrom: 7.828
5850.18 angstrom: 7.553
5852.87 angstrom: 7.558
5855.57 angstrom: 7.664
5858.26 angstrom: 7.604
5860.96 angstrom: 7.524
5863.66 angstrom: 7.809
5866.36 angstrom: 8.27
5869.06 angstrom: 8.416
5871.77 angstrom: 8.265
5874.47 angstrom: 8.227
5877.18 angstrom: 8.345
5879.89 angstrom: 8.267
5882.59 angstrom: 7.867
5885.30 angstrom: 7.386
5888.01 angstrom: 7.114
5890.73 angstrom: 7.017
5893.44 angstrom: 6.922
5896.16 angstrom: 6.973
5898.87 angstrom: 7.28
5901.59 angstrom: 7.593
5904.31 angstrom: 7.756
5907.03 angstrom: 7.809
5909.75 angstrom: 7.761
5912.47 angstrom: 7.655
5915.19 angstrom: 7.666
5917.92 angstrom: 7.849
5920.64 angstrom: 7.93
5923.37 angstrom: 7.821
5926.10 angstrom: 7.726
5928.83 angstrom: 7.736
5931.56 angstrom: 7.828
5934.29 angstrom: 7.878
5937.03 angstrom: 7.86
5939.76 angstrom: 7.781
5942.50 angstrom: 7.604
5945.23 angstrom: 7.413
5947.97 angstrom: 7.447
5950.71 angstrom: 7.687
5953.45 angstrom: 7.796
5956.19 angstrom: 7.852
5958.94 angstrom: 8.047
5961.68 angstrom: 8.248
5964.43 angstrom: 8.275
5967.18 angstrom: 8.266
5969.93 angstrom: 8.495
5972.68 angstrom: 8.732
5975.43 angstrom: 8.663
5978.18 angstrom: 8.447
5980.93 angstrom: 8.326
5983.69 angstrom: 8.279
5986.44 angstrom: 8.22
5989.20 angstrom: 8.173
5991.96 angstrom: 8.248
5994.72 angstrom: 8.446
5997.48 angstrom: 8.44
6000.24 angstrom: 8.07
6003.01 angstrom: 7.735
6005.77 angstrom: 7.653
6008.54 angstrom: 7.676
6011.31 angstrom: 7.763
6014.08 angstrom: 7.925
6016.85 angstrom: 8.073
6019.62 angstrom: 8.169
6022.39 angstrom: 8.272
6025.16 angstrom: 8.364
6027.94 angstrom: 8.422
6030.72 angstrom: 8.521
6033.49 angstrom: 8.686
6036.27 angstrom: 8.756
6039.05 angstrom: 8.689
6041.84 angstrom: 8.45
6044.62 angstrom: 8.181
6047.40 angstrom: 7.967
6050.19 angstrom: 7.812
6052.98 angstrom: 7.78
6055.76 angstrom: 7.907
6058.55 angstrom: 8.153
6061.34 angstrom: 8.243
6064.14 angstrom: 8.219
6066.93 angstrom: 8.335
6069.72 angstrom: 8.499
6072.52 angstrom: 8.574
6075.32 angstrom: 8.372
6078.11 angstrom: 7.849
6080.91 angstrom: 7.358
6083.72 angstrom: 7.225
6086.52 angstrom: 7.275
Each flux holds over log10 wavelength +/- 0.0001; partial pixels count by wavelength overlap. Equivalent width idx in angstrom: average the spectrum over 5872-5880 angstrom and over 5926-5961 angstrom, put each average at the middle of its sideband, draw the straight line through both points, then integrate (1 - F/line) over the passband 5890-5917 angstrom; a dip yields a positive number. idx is 2.01 angstrom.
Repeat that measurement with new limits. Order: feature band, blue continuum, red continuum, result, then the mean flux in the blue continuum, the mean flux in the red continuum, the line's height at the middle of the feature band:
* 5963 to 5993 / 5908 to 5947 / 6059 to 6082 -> -1.79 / 7.75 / 8.19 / 7.91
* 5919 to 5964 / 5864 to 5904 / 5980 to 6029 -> 0.60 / 7.71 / 8.12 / 7.91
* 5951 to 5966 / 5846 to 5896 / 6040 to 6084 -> -0.24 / 7.74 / 8.08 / 7.9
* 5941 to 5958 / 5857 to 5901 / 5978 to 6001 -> 0.92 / 7.7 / 8.29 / 8.08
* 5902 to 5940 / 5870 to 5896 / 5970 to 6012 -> 0.41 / 7.69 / 8.21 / 7.87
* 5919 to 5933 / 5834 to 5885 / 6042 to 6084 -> 0.39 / 8.02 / 8.07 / 8.04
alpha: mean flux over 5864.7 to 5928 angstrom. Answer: 7.74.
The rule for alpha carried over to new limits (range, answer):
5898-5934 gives 7.73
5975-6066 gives 8.2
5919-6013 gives 8.02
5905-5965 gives 7.8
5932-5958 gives 7.71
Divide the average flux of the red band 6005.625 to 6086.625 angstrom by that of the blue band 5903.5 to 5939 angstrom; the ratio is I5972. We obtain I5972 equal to 1.0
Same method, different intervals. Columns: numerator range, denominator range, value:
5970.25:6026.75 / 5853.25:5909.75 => 1.06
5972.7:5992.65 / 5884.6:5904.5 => 1.16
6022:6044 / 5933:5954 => 1.11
